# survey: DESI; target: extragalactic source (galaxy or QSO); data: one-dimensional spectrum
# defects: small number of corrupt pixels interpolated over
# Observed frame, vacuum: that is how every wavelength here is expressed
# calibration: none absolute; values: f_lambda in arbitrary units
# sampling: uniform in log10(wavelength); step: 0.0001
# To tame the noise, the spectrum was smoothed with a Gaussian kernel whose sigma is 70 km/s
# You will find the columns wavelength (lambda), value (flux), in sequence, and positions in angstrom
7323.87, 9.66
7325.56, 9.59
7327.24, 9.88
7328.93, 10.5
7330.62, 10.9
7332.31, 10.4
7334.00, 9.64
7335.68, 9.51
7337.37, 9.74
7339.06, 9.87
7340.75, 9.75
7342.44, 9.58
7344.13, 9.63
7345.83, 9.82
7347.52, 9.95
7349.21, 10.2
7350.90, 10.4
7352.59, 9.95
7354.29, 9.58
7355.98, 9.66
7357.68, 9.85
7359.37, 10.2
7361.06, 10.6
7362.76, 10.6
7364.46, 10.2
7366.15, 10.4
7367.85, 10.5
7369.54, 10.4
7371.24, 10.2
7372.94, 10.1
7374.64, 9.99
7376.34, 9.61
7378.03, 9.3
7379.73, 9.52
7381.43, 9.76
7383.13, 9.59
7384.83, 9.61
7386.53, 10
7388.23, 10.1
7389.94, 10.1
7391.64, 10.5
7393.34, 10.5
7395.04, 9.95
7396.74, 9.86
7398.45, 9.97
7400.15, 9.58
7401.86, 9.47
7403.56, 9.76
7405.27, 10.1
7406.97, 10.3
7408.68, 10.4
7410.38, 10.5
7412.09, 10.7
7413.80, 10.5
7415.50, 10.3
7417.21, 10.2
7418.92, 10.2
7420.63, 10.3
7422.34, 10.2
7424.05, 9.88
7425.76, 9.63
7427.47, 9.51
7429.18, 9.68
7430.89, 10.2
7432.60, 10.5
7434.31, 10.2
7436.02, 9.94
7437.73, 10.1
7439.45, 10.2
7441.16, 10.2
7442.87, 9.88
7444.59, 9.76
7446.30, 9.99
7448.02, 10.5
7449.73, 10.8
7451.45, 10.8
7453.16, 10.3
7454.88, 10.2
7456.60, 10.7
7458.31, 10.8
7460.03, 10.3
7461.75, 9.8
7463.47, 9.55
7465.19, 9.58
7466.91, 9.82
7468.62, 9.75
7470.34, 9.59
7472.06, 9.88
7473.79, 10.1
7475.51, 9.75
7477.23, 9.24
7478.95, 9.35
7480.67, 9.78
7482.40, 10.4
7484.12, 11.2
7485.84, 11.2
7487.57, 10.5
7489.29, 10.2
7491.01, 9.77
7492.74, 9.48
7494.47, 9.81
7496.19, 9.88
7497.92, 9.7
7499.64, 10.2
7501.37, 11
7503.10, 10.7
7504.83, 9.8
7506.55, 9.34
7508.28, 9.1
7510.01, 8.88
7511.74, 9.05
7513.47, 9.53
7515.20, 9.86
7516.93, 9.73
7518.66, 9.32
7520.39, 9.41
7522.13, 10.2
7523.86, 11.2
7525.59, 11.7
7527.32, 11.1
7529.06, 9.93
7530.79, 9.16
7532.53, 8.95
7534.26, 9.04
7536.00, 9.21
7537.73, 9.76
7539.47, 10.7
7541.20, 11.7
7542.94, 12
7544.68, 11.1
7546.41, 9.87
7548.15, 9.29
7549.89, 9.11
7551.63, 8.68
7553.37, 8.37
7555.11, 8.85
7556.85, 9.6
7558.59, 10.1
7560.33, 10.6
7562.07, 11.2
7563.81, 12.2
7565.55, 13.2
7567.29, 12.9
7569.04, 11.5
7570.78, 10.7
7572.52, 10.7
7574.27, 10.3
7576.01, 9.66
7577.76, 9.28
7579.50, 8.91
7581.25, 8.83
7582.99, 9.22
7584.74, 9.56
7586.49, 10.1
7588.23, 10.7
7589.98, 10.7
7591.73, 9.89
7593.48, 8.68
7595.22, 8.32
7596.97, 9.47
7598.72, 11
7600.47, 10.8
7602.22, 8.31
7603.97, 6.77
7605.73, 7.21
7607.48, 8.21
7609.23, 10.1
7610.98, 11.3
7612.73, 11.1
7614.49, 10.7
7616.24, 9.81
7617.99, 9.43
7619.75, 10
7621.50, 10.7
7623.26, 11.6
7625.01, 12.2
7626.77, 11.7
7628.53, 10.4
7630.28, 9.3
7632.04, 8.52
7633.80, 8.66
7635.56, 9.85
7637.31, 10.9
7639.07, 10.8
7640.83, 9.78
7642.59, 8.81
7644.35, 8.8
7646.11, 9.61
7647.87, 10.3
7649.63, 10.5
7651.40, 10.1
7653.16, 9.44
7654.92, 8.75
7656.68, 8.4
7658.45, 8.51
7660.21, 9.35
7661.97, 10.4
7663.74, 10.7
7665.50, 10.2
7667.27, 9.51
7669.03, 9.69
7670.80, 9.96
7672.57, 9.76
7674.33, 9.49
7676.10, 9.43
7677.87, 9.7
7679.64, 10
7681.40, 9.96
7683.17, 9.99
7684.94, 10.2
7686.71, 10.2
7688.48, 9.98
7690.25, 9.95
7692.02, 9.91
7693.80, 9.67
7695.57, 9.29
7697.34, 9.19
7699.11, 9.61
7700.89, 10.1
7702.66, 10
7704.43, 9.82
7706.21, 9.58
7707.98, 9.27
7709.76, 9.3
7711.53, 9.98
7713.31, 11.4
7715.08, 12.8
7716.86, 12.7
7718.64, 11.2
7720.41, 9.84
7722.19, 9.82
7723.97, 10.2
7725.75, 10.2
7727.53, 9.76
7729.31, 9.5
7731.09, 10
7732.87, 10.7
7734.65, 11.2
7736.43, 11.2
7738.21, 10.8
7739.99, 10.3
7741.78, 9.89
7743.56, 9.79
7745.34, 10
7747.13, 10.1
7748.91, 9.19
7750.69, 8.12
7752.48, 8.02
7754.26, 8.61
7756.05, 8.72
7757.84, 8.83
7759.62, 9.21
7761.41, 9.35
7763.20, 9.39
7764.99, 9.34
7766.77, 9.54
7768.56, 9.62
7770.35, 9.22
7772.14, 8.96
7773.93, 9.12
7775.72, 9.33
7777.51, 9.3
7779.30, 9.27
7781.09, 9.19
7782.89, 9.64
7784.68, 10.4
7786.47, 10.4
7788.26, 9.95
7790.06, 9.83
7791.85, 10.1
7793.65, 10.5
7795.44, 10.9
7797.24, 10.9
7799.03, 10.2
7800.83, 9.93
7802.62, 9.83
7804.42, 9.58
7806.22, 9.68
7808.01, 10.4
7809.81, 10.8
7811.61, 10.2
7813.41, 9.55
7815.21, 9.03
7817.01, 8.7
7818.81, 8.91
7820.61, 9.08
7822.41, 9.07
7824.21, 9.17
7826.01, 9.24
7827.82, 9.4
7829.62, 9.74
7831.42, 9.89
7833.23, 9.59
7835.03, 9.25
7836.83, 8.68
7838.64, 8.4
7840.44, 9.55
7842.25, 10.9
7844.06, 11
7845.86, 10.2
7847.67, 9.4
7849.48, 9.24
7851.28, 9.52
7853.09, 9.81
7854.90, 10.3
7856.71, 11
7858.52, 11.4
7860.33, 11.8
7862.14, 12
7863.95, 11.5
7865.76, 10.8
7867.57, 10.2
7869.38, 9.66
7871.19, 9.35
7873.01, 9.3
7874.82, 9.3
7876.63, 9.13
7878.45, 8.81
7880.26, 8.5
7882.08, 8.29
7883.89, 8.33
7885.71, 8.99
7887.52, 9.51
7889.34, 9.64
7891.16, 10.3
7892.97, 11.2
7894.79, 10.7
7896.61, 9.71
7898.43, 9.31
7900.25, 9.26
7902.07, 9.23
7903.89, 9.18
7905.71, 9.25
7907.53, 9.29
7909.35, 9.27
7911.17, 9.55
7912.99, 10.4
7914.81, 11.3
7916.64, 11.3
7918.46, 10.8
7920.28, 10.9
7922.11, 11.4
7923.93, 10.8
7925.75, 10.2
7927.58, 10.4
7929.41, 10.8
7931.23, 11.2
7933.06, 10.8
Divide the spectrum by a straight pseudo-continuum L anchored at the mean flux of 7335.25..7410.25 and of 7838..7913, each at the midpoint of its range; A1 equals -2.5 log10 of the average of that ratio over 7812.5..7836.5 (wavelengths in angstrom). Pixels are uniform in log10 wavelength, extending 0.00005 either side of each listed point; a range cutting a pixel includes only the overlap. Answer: 0.06 mag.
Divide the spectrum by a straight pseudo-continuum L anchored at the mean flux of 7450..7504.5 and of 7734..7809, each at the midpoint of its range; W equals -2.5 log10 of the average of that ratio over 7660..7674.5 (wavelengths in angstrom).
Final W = -0.01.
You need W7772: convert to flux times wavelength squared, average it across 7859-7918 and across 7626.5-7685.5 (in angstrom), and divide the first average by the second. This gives 1.1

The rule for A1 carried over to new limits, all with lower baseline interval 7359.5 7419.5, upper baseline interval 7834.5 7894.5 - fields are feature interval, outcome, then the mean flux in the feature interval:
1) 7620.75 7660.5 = 0.011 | 9.87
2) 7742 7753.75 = 0.079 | 9.23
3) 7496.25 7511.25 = 0.024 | 9.82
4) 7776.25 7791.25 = 0.018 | 9.74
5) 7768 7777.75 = 0.076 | 9.24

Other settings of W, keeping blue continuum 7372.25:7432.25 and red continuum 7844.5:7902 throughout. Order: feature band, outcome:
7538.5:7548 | -0.100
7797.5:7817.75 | 0.005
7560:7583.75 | -0.075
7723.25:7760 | 0.020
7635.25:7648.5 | 0.010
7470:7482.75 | 0.027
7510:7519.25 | 0.059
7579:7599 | 0.041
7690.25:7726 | -0.028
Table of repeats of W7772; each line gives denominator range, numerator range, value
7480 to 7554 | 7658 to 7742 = 1.06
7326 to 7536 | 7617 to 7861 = 1.07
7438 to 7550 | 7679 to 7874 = 1.06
